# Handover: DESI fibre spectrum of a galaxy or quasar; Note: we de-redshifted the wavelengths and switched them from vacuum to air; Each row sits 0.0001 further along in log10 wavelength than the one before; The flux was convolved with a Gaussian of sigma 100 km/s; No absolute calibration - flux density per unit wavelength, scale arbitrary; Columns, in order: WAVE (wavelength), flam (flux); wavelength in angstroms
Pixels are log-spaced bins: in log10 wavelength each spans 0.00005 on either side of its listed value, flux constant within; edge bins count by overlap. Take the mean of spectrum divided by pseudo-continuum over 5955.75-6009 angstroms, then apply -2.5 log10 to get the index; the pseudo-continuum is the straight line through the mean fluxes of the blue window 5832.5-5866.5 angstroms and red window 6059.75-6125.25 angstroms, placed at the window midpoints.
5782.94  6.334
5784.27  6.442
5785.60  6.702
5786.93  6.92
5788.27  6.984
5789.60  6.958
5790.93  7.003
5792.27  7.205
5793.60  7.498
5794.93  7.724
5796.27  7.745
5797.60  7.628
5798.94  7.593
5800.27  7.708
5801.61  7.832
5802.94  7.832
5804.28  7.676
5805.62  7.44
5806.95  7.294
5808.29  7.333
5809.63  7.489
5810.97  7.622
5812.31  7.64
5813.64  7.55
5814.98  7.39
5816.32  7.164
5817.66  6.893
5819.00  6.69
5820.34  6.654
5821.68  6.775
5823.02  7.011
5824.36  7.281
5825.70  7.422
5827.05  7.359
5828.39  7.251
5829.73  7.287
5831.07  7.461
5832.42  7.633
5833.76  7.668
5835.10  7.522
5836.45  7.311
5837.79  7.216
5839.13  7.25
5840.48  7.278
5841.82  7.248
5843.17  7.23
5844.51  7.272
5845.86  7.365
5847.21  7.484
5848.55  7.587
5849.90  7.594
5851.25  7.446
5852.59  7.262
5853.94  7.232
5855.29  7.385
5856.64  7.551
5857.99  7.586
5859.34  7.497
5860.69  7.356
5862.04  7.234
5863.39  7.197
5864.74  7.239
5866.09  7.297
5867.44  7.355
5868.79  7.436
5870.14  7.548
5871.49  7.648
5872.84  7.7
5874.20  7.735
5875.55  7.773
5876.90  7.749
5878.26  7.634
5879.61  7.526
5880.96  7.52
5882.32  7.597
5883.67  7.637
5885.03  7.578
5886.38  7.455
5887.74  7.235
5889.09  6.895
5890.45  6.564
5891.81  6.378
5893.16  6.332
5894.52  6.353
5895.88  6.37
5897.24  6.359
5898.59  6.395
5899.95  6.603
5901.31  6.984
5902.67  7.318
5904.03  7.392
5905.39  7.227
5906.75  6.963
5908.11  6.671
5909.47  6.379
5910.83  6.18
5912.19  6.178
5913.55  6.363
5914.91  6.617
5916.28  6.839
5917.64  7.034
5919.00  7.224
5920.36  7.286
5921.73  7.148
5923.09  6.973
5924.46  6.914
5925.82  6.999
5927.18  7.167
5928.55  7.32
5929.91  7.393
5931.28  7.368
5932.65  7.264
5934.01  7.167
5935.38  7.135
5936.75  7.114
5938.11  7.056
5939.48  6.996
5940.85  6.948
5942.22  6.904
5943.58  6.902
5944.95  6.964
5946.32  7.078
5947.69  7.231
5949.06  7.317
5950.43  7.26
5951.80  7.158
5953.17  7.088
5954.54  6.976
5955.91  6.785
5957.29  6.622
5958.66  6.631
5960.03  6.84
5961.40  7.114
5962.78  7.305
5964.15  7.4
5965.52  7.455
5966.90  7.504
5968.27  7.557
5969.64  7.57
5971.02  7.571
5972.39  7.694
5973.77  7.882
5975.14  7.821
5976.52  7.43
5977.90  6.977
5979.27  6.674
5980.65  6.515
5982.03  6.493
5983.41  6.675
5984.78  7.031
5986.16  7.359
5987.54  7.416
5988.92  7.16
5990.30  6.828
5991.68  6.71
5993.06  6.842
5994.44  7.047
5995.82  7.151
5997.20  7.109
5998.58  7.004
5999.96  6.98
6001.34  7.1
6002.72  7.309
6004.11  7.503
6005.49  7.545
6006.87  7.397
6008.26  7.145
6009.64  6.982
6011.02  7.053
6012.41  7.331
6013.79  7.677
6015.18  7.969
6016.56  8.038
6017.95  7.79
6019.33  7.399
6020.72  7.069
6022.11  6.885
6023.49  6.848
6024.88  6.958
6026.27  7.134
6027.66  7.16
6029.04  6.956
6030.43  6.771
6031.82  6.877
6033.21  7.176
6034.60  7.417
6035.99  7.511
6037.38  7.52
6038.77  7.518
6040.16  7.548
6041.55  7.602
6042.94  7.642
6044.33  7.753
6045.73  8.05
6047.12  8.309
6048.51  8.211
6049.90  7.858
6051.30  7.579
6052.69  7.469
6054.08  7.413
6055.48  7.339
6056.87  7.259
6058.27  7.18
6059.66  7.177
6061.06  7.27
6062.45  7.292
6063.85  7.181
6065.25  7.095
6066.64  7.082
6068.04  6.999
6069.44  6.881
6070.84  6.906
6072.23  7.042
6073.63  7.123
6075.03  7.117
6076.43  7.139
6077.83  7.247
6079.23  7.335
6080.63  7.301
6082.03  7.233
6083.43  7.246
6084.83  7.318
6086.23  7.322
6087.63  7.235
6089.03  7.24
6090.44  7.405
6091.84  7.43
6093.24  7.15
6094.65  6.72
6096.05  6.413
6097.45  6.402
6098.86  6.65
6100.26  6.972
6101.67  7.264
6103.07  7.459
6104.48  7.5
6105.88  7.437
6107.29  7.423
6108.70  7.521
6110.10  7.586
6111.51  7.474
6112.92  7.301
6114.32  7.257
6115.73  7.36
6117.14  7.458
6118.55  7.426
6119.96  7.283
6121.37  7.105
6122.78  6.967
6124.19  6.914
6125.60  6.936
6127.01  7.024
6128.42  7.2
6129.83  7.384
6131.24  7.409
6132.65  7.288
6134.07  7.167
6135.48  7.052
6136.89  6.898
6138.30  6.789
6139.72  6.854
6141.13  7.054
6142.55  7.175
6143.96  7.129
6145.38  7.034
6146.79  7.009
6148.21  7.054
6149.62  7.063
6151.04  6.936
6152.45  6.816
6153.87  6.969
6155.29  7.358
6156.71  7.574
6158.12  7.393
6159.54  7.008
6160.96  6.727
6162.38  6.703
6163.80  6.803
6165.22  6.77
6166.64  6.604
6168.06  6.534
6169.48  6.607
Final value 0.017 mag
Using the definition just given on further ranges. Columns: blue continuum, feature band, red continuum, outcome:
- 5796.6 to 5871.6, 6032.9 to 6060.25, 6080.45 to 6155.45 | -0.06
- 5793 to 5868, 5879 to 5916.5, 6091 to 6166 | 0.07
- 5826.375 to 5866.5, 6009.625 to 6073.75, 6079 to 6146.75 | -0.02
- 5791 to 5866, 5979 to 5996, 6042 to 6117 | 0.06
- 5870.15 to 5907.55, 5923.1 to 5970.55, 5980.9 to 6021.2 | 0.01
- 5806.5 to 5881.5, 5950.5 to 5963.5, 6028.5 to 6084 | 0.06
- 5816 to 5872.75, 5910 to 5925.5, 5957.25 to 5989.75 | 0.07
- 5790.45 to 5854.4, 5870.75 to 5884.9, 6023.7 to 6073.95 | -0.04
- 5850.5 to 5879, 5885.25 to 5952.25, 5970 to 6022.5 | 0.07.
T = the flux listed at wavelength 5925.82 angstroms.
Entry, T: 6.999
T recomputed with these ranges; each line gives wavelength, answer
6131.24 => 7.409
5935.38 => 7.135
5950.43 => 7.26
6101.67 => 7.264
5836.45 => 7.311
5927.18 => 7.167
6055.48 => 7.339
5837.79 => 7.216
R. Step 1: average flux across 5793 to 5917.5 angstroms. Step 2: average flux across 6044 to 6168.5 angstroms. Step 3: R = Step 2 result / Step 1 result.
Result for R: 1.0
